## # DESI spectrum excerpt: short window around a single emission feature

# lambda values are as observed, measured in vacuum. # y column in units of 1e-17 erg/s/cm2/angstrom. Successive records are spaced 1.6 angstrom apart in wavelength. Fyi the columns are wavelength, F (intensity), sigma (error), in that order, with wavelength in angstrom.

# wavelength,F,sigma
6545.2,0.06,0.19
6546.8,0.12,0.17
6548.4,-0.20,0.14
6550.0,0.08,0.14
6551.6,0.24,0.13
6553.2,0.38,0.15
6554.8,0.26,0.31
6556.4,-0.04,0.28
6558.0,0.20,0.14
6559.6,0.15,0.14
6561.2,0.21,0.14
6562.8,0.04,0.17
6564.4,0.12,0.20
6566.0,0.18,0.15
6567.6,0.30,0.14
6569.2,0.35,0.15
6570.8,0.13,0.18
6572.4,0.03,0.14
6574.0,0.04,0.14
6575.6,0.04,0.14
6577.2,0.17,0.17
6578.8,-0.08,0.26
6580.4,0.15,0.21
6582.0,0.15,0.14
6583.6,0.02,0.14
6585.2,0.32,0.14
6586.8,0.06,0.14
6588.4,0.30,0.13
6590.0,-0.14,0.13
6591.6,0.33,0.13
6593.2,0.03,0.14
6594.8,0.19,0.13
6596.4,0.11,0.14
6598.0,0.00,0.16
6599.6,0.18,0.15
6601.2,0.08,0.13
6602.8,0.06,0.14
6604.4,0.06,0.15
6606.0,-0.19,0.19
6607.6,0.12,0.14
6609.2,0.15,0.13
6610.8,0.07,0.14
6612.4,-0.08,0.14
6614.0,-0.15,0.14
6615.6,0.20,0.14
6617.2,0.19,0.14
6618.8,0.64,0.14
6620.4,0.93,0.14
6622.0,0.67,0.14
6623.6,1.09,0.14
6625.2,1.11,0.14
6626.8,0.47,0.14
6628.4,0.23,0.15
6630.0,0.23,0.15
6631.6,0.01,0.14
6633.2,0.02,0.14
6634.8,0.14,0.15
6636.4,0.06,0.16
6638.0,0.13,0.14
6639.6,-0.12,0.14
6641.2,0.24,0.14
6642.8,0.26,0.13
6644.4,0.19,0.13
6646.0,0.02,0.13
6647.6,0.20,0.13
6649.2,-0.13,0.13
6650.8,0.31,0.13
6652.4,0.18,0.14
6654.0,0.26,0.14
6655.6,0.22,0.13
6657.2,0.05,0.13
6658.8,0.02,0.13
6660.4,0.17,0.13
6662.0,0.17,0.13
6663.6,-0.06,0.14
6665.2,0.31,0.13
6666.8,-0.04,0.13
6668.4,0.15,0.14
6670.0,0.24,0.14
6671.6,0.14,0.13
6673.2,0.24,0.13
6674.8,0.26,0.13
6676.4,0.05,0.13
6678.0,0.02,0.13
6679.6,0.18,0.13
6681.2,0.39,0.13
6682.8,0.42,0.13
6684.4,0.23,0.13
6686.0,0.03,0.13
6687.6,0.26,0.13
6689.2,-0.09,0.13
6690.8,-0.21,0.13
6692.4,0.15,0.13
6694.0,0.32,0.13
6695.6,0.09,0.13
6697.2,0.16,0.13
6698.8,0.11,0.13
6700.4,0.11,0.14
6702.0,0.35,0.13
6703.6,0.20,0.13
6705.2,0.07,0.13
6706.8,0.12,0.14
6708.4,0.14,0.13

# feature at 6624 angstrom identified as [O II] 3727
